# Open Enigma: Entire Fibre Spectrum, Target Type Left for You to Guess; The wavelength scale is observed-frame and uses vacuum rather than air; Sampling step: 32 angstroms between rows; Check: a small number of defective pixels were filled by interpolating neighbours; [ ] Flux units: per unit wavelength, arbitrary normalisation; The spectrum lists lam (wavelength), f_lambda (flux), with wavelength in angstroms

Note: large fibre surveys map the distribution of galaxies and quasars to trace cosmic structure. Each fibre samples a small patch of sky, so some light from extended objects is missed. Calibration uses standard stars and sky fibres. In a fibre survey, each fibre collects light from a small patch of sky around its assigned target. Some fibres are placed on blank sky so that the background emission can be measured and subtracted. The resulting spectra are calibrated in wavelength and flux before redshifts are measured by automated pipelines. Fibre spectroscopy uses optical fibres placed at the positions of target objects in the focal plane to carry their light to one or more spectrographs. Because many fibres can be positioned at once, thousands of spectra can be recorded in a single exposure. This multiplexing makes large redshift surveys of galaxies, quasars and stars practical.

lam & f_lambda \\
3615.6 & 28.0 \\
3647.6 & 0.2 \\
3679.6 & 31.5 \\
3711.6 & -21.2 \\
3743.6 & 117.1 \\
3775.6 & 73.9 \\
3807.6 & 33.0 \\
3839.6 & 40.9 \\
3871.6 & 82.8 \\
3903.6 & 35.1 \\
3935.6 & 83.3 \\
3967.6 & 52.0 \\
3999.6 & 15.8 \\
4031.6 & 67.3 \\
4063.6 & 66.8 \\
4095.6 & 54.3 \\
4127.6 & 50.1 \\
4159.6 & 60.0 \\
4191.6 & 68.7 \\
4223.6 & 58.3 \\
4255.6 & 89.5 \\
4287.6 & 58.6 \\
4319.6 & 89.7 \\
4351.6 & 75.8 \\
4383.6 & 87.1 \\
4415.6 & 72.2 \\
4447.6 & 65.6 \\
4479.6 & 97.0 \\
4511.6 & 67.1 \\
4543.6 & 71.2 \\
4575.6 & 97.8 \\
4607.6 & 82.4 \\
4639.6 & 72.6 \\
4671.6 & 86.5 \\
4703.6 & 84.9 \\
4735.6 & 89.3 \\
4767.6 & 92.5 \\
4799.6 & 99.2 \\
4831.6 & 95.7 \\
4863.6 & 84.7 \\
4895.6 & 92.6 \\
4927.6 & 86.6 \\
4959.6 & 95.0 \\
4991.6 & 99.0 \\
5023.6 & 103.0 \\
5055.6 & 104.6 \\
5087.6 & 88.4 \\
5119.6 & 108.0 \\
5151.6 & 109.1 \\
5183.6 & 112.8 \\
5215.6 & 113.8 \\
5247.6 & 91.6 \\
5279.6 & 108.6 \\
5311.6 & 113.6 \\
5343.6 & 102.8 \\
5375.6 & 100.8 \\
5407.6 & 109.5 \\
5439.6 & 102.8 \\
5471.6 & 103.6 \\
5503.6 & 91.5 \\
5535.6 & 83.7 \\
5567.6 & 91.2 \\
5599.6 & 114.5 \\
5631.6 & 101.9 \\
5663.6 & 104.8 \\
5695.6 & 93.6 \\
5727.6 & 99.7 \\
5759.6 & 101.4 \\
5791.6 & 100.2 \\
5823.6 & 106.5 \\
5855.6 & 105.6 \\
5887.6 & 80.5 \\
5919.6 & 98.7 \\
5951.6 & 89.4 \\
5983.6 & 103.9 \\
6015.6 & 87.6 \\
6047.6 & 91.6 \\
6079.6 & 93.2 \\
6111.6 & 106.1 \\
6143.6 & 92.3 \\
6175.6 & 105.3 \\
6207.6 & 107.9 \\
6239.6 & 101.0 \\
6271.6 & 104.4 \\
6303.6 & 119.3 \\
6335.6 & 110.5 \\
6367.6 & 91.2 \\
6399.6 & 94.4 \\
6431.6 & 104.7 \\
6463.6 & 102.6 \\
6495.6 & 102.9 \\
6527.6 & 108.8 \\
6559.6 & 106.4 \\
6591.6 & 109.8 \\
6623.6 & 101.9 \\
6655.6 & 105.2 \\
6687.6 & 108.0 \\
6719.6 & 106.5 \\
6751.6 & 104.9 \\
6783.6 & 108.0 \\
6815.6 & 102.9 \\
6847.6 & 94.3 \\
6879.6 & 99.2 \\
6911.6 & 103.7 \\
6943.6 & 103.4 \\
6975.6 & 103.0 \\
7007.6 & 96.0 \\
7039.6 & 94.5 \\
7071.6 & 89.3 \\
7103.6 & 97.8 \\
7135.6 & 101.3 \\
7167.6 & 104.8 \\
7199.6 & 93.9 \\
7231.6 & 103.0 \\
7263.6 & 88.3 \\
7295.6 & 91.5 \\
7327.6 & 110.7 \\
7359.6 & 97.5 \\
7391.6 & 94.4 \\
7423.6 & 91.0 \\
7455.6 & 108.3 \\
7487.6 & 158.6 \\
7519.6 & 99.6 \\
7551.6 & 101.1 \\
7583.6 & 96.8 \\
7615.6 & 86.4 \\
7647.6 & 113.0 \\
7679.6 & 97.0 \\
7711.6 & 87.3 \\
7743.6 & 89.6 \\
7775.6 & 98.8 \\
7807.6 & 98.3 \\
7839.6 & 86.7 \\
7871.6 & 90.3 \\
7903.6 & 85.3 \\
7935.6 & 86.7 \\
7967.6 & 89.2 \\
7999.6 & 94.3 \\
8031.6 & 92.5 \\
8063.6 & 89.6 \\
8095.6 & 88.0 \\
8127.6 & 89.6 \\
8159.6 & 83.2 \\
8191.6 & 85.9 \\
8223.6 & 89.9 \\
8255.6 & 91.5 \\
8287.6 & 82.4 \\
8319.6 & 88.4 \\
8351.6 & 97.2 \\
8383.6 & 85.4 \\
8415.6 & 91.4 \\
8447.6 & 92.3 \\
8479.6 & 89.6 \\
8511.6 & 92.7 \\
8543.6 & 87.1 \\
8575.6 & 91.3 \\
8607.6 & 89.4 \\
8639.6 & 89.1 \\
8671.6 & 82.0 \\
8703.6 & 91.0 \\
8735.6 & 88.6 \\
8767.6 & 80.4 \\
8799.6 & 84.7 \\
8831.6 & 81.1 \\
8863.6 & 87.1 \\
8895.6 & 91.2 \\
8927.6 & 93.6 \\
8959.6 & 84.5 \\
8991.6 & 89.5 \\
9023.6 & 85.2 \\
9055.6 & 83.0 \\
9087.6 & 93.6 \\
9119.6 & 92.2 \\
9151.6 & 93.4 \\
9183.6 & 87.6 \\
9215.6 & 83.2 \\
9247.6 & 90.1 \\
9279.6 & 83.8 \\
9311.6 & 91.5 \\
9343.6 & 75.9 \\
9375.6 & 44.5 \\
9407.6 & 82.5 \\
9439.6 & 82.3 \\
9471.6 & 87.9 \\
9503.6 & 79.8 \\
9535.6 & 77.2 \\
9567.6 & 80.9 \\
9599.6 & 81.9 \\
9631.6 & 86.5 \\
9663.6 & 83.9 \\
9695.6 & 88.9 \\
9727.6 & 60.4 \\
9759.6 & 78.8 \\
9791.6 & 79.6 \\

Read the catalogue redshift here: 0.139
